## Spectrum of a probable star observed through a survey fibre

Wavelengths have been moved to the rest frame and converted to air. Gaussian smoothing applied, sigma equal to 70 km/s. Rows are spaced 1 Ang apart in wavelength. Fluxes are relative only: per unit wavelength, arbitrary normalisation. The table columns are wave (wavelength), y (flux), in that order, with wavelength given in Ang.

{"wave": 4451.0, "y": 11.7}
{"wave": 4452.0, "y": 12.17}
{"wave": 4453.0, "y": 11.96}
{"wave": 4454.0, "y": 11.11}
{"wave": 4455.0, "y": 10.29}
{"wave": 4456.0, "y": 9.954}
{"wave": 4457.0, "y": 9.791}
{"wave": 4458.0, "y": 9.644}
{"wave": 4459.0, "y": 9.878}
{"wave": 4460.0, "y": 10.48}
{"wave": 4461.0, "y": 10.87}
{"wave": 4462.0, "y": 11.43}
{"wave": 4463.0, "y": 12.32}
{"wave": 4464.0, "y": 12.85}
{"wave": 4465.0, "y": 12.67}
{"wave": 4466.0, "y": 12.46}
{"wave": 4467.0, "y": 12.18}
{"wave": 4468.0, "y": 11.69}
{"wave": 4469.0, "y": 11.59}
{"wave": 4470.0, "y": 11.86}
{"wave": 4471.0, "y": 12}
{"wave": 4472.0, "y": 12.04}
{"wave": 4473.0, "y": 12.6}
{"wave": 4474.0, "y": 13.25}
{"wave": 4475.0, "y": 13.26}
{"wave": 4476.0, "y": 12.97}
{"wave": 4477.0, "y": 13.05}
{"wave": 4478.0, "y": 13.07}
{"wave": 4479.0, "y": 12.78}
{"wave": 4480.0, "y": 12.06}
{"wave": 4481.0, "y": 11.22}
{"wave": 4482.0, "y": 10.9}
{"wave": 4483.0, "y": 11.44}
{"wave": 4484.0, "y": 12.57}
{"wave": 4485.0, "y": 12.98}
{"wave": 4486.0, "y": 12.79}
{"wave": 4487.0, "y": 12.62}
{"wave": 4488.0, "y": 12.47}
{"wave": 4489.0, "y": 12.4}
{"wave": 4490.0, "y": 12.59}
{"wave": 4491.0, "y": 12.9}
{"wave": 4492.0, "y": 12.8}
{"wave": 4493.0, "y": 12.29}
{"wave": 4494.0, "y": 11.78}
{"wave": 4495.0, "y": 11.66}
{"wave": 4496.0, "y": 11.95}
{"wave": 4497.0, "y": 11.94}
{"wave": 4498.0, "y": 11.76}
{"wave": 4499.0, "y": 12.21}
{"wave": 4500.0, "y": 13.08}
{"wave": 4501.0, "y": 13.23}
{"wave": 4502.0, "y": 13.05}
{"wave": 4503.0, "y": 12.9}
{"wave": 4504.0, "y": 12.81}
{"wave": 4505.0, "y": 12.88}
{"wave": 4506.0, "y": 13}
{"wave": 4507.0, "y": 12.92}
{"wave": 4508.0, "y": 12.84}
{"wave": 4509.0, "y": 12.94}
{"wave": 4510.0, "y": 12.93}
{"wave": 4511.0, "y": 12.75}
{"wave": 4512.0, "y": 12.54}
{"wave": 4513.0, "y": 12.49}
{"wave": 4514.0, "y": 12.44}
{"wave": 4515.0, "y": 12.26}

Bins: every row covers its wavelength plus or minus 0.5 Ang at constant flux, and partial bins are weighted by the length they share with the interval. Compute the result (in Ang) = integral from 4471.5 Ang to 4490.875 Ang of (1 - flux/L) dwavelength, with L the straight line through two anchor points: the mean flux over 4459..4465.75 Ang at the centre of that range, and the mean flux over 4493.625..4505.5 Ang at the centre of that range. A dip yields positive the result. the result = -0.7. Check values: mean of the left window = 11.7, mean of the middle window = 12.5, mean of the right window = 12.4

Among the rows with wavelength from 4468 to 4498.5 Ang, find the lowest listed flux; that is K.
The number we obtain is 10.9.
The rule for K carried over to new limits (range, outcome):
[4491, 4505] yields 11.66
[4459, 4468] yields 9.878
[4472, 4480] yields 12.04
